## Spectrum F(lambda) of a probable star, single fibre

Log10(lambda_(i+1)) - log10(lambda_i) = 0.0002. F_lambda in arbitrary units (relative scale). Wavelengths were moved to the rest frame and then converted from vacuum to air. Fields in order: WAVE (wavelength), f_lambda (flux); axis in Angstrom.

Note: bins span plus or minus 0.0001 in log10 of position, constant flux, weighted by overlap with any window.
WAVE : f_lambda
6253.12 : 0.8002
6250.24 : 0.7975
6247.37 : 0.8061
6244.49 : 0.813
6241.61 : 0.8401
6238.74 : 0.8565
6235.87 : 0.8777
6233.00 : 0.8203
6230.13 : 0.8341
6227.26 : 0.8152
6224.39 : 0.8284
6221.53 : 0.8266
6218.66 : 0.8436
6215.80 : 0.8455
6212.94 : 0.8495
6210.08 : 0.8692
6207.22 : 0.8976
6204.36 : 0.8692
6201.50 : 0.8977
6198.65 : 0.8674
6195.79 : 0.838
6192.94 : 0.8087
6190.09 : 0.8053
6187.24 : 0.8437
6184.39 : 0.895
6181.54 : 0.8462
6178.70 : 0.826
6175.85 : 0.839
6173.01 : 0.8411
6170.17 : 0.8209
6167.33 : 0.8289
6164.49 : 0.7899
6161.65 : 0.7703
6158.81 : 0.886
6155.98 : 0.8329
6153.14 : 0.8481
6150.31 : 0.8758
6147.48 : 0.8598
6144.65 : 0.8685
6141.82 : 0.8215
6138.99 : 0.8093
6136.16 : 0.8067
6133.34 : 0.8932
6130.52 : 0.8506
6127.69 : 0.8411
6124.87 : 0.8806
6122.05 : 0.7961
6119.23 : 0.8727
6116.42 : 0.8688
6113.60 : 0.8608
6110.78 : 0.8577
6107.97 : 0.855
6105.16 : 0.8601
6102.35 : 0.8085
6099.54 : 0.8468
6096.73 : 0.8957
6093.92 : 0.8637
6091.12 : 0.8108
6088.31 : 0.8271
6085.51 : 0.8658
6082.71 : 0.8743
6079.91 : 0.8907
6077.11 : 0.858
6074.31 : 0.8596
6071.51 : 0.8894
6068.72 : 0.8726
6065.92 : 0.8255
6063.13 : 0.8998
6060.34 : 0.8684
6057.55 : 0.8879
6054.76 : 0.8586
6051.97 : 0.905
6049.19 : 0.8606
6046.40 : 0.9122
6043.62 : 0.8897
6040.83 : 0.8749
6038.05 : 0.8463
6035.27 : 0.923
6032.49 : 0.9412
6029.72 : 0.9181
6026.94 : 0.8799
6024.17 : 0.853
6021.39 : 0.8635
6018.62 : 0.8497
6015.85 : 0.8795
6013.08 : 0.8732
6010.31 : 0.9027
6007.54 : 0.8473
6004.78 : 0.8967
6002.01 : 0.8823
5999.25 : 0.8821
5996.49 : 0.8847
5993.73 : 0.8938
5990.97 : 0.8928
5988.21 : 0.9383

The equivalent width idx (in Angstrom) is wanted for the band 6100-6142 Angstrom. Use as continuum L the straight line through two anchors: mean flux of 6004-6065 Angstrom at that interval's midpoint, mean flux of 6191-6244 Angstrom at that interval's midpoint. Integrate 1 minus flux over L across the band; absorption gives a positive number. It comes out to 1.0 Angstrom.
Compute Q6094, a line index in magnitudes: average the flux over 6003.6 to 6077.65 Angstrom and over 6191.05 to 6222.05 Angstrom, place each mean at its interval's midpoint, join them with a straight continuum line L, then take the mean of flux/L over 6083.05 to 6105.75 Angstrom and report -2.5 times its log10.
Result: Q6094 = 0.030 mag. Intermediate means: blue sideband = 0.879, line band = 0.848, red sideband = 0.856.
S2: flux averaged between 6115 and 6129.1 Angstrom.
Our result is 0.852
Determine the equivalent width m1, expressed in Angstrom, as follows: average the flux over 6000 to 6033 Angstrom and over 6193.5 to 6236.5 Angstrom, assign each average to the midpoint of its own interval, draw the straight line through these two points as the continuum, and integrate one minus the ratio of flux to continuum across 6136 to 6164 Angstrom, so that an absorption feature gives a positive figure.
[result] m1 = 0.7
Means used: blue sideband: 0.881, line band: 0.837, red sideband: 0.851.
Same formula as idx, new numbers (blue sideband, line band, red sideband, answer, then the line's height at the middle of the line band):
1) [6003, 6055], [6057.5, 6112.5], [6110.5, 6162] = 0.3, 0.865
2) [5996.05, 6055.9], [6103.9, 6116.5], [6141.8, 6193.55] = 0.0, 0.856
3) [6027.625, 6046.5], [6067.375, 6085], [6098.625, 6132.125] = 0.0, 0.875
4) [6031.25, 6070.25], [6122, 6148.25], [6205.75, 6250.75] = 0.5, 0.862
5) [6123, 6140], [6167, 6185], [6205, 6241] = 0.1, 0.847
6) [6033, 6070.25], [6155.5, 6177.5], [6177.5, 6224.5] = 0.8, 0.858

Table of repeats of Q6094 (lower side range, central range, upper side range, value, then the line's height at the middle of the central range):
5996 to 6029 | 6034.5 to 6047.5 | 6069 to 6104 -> -0.02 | 0.869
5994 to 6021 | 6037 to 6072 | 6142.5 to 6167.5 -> -0.01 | 0.866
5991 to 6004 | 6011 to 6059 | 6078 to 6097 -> -0.01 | 0.875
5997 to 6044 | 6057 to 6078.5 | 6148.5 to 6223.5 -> 0.00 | 0.872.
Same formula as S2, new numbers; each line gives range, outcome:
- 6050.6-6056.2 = 0.881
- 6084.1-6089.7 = 0.847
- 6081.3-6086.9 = 0.87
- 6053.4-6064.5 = 0.879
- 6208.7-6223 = 0.847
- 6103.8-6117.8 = 0.86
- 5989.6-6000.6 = 0.889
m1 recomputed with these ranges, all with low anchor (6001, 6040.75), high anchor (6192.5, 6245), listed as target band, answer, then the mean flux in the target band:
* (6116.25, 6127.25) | 0.2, 0.852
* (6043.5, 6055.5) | -0.1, 0.886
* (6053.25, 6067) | 0.1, 0.869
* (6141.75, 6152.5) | 0.0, 0.86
